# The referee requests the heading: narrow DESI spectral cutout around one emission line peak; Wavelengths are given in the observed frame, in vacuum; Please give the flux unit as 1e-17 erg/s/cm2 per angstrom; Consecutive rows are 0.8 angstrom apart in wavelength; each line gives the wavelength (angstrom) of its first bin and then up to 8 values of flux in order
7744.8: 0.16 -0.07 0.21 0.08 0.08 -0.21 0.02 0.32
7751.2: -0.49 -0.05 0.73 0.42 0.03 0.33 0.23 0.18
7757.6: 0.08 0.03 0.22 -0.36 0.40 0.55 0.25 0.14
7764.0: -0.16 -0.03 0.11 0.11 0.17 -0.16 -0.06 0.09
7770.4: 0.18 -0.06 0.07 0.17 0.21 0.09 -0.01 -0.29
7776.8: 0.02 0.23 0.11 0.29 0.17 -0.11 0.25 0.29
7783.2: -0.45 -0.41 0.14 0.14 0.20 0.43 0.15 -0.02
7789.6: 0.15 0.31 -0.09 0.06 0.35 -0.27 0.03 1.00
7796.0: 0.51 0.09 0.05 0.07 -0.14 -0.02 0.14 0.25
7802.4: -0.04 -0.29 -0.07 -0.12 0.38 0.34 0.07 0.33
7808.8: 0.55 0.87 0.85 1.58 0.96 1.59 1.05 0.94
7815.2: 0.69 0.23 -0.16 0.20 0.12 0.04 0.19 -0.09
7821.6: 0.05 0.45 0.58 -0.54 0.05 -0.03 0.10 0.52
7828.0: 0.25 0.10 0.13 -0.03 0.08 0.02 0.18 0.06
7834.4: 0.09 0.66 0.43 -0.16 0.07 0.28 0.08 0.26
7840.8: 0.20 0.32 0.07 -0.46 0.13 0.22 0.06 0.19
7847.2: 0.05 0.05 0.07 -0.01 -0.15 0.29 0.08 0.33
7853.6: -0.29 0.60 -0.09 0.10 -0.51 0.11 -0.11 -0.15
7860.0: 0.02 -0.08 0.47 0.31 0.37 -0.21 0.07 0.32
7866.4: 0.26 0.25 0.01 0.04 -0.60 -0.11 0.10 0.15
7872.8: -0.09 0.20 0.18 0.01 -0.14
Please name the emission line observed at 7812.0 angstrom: H-gamma 4340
